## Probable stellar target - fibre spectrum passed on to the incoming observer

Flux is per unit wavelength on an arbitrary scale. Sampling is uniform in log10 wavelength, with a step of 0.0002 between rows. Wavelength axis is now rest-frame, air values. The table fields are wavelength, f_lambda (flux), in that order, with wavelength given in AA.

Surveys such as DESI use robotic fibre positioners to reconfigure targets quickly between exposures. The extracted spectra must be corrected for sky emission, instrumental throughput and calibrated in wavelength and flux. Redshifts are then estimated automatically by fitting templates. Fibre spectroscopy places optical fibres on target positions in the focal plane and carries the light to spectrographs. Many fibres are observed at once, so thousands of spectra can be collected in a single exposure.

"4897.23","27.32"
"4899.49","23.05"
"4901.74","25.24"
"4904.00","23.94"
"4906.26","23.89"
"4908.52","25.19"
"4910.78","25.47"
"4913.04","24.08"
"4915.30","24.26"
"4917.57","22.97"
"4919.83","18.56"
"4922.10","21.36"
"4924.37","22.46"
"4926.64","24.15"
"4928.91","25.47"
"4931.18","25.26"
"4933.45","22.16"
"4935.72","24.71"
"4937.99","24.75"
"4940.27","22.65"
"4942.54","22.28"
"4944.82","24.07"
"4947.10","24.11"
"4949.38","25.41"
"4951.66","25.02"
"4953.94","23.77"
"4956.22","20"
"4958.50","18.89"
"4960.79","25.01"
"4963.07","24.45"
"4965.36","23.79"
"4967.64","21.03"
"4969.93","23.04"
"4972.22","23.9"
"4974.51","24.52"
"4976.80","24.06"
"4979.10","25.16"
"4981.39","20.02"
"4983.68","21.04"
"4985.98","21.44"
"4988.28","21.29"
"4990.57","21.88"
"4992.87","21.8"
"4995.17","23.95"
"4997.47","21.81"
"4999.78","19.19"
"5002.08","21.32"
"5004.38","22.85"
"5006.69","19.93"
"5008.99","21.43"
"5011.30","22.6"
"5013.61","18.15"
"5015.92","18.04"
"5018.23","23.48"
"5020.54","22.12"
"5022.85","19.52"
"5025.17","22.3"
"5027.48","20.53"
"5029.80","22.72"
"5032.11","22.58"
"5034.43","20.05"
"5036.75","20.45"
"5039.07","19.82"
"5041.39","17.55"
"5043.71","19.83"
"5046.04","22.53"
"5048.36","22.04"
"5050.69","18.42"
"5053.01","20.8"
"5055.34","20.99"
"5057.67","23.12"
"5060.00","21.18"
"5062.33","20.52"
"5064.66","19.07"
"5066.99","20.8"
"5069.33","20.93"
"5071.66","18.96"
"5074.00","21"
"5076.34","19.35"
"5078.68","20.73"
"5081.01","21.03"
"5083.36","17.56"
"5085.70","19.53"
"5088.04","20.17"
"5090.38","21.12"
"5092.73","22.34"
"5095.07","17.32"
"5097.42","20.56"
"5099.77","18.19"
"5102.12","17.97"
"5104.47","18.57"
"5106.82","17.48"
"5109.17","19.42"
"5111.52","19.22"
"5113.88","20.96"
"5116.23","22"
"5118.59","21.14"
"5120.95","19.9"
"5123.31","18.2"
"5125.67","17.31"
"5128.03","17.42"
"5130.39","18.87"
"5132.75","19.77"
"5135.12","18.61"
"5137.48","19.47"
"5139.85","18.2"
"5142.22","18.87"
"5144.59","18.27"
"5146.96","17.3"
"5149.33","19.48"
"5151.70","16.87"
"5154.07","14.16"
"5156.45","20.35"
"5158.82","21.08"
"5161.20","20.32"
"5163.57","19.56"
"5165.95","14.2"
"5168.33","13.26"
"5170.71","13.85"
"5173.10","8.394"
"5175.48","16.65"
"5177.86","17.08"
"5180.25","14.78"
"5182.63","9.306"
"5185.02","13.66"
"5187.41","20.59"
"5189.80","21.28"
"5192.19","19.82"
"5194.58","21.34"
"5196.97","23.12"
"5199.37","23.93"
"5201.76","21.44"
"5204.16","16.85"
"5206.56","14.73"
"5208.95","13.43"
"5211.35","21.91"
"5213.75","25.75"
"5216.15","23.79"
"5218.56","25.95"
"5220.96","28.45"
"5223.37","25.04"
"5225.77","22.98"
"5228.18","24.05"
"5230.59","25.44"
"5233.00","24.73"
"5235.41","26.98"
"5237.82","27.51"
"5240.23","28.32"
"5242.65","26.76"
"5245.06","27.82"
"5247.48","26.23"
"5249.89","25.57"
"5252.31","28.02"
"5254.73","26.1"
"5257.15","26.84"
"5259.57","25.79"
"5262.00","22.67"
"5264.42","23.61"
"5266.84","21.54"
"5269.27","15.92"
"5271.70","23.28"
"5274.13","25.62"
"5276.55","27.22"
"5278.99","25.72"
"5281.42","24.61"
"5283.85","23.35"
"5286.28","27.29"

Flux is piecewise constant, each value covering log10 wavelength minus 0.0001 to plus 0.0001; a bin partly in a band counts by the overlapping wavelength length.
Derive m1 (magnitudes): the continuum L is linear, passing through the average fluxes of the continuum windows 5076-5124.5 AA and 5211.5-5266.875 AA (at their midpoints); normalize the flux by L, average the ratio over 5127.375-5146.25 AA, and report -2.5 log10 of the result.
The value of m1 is 0.14 mag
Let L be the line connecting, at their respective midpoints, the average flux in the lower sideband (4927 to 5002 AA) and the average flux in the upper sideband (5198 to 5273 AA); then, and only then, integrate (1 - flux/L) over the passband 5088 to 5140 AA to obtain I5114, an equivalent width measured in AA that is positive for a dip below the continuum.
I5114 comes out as 9.3 AA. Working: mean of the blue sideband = 23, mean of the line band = 19.3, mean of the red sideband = 23.9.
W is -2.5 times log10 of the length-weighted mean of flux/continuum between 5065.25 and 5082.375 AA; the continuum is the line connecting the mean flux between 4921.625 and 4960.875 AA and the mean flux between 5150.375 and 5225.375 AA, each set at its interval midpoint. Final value 0.03 mag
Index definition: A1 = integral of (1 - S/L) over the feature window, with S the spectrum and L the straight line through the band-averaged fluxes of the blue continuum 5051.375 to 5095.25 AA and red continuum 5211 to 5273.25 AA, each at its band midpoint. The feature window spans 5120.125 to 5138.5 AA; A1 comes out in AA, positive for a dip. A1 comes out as 2.75 AA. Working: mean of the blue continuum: 20.4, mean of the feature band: 18.7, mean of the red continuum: 25.1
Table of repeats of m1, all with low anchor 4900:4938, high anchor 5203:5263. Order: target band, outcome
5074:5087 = 0.22 mag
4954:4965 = 0.07 mag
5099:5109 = 0.31 mag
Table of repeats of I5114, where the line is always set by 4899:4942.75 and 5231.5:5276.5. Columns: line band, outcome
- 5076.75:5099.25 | 4.1 AA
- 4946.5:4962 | 0.4 AA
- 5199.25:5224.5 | 3.2 AA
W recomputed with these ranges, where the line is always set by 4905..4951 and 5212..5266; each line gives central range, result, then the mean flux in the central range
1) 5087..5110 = 0.27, 19.3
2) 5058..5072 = 0.20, 20.5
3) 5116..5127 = 0.27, 19.5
